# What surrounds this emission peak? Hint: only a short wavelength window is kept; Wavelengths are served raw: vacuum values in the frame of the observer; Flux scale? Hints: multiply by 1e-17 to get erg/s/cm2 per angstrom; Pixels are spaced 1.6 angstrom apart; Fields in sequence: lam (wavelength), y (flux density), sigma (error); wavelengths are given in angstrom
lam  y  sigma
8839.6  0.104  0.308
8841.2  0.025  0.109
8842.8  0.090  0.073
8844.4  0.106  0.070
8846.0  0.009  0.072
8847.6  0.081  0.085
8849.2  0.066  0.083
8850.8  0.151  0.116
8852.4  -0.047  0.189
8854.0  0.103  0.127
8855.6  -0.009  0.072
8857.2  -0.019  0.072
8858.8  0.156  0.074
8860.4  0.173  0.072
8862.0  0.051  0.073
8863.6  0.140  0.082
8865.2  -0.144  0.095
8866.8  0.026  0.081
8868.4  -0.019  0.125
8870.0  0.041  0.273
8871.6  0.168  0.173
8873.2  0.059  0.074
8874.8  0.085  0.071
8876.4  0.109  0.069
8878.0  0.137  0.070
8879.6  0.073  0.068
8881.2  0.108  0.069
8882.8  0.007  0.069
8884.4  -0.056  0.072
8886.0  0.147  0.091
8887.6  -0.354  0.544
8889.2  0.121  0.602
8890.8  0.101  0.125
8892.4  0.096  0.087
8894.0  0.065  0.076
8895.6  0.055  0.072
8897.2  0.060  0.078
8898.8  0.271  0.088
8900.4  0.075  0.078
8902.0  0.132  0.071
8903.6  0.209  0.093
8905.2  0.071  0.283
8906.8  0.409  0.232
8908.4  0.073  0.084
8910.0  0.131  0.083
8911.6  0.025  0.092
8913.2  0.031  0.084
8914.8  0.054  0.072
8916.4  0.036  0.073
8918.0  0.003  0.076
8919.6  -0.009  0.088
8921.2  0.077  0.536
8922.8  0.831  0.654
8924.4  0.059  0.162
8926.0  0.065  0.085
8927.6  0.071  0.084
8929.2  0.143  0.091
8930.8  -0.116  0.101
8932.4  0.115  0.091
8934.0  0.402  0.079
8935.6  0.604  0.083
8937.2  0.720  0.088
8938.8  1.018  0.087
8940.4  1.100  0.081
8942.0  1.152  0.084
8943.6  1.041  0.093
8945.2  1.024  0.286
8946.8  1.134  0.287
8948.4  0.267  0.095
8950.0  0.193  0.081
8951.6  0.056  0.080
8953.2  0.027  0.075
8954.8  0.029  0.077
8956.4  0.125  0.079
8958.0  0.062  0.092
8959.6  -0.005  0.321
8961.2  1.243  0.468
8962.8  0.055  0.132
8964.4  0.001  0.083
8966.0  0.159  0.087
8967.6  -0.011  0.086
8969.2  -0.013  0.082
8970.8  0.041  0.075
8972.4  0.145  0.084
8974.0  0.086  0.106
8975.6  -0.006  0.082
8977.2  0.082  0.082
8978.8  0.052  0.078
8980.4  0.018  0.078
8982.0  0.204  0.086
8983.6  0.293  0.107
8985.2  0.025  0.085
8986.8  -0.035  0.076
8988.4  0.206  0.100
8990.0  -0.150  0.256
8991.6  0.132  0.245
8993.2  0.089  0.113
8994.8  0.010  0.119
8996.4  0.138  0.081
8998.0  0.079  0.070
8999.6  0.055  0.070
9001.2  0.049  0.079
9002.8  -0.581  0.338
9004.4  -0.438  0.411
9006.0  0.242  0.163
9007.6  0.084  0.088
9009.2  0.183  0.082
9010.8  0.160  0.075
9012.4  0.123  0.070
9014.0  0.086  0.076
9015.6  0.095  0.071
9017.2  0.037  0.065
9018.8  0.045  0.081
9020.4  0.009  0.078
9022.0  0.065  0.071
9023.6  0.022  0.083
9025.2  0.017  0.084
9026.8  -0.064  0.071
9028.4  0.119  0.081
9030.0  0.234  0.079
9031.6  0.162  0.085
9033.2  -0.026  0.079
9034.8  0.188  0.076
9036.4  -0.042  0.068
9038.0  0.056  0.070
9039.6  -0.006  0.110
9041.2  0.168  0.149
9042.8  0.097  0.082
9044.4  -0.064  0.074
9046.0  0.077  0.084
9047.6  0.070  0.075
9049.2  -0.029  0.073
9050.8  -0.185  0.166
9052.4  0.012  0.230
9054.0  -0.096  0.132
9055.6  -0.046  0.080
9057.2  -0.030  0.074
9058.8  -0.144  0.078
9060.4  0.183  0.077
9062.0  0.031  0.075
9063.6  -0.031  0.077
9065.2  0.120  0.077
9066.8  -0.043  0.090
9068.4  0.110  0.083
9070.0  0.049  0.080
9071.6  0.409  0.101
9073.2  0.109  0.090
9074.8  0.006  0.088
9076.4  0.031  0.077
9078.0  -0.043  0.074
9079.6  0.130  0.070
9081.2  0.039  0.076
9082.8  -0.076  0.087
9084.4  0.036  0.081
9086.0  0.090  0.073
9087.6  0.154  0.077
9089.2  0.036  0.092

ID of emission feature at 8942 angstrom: [O II]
